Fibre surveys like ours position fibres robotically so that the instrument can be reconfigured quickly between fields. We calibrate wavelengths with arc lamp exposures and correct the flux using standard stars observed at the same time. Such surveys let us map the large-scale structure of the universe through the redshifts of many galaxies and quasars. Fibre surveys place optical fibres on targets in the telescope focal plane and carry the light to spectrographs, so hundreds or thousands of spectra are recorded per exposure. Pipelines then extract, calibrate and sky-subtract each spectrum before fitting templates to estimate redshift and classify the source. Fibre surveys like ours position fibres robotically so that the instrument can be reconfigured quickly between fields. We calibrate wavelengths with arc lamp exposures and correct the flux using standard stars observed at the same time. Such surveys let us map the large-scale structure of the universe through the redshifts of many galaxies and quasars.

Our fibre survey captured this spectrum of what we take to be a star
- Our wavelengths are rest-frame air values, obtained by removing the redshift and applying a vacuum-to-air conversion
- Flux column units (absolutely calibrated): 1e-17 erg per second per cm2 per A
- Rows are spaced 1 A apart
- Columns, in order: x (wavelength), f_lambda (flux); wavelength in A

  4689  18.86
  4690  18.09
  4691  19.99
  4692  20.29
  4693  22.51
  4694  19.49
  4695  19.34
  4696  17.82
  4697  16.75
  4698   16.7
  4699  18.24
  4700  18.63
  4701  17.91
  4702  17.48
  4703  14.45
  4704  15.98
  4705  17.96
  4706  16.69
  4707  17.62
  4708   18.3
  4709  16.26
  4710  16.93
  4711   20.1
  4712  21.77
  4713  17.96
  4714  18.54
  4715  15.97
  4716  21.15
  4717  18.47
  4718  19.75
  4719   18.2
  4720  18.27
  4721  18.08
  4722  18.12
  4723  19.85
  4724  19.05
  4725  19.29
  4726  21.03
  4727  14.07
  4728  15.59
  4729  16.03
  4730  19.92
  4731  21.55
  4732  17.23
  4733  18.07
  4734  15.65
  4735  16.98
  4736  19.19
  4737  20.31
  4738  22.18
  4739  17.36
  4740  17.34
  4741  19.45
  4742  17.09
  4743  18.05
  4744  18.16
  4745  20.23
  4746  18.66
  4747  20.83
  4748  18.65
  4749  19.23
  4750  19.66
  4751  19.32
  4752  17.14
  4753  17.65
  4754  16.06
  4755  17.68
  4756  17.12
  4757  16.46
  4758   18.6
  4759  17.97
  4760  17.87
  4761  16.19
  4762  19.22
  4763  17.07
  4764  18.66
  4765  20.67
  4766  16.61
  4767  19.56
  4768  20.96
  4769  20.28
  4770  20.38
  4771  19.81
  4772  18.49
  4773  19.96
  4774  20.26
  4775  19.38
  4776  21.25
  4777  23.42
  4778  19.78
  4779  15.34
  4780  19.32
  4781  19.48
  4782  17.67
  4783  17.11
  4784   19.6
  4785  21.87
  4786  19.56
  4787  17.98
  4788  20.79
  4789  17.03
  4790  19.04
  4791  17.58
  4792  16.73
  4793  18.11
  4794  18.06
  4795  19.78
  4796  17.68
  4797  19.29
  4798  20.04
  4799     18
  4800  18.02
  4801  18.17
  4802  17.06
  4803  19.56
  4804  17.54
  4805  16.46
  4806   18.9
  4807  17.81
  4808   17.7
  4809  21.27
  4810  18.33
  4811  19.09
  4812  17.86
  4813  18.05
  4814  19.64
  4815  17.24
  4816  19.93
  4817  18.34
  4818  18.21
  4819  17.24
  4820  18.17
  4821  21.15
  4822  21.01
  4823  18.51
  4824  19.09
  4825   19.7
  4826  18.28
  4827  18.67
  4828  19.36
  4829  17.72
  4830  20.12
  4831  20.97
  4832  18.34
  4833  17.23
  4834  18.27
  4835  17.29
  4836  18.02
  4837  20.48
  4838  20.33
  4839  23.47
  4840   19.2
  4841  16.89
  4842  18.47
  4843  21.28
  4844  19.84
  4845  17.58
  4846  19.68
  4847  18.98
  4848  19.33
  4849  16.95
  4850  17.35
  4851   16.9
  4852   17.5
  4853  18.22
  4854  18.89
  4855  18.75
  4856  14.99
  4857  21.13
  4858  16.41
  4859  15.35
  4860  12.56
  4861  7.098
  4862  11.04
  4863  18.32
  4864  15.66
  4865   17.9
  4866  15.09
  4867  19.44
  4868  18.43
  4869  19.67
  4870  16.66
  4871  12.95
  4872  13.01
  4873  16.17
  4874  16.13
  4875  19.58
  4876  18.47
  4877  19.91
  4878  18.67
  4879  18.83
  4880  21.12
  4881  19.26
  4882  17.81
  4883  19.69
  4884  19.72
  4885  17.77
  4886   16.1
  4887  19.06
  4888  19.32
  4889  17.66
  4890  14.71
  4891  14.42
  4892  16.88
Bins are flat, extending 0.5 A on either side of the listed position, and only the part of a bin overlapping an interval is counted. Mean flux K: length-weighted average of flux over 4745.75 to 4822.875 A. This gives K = 18.7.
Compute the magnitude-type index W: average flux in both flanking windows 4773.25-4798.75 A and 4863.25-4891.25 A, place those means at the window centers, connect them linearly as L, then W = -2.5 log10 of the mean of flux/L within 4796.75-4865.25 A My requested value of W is 0.01 mag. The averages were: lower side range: 19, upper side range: 17.6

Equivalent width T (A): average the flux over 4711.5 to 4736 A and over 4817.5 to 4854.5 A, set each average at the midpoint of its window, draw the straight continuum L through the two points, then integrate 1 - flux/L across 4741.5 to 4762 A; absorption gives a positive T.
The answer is 0.4 A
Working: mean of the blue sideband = 18.4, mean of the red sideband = 18.9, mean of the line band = 18.2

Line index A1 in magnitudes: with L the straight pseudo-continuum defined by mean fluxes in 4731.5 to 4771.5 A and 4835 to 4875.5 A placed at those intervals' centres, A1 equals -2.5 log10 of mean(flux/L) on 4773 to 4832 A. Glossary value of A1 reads -0.05 mag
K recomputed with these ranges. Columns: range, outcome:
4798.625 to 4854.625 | 18.7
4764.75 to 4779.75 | 19.7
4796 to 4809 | 18.3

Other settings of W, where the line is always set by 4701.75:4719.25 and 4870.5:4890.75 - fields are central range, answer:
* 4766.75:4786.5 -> -0.10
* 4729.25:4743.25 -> -0.04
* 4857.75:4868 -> 0.18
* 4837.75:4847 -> -0.10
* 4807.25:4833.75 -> -0.06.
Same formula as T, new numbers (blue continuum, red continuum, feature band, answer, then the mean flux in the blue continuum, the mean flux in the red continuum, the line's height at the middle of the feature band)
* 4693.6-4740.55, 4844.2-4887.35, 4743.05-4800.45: -3.0 A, 18.2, 17.3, 17.9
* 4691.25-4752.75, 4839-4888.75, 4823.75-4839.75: -1.3 A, 18.4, 17.6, 17.8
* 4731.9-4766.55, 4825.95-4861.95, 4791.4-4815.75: -0.3 A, 18.3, 18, 18.1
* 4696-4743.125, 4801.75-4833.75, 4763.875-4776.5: -0.9 A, 18.1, 18.7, 18.4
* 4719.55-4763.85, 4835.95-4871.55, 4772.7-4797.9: -1.5 A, 18.3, 17.5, 18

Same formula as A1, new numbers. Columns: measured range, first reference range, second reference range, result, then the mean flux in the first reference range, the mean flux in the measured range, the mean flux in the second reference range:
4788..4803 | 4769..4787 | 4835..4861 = 0.05 mag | 19.5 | 18.3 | 18.1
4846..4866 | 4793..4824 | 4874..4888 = 0.14 mag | 18.6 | 16.5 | 18.8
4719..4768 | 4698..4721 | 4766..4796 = 0.01 mag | 18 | 18.3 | 19.2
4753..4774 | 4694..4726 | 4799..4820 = -0.01 mag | 18.2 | 18.5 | 18.3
